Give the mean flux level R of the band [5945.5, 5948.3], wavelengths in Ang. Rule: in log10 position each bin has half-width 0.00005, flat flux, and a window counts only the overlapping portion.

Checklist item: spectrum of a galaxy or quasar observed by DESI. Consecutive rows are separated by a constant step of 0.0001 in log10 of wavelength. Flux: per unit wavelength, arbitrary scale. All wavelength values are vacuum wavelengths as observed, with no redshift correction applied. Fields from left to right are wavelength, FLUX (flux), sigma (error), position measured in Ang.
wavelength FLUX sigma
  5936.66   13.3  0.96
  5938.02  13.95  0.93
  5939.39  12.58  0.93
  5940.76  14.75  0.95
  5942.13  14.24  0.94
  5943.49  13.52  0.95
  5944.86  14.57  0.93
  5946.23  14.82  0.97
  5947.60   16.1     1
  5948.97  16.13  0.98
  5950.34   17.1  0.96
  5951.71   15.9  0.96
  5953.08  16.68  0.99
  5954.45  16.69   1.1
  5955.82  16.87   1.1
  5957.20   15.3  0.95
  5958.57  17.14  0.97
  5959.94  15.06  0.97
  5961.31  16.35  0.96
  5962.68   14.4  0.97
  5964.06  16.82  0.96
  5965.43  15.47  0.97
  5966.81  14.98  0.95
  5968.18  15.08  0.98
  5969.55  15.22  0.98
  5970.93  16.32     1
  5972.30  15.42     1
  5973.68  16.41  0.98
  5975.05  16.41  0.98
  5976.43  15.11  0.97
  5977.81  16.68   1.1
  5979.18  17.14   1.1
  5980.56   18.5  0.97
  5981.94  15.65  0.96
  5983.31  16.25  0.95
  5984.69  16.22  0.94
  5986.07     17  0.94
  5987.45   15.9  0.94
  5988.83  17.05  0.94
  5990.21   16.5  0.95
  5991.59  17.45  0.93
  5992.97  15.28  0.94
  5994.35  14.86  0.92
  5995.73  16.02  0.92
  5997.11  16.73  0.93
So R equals 15.4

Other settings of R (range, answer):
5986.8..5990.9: 16.5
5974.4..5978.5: 16.1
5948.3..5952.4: 16.4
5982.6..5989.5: 16.5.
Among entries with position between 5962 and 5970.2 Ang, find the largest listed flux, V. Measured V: 16.82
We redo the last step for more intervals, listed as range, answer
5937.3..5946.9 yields 14.82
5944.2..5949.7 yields 16.13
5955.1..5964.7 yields 17.14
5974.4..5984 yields 18.5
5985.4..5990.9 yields 17.05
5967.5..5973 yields 16.32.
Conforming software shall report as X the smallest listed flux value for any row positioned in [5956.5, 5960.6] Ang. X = 15.06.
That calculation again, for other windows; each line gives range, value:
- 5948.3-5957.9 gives 15.3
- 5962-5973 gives 14.4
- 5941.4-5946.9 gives 13.52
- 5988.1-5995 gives 14.86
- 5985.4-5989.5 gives 15.9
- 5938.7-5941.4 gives 12.58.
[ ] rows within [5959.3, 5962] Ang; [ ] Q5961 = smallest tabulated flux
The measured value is 15.06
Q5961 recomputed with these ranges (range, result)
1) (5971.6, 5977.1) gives 15.11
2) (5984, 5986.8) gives 16.22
